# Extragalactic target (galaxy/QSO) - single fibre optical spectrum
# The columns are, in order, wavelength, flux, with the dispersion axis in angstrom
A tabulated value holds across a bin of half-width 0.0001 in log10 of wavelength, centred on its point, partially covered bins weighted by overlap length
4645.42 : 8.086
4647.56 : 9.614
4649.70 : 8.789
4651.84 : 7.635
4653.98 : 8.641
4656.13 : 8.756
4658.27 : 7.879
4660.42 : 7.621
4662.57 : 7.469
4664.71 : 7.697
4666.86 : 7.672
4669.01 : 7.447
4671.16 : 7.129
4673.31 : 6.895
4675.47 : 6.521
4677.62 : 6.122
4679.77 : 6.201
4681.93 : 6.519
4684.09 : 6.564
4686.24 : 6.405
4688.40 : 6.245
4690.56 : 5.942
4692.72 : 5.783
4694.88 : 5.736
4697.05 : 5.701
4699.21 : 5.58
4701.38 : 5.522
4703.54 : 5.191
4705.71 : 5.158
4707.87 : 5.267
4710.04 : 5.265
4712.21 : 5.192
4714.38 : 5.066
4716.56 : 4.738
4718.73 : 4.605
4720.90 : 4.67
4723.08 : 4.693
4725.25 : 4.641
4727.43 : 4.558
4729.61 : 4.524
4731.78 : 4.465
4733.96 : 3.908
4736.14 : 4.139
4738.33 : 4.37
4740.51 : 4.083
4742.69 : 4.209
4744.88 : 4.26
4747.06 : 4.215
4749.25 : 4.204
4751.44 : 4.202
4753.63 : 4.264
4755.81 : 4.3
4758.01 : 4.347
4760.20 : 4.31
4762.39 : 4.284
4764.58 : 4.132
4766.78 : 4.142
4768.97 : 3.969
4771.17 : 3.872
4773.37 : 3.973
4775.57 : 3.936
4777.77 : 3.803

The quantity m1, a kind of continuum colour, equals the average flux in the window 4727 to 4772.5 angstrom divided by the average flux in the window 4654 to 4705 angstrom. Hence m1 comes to 0.63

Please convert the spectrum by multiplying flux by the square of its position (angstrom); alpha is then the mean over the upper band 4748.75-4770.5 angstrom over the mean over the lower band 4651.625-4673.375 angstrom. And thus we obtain 0.57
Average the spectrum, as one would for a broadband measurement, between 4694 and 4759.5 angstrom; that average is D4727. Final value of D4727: 4.69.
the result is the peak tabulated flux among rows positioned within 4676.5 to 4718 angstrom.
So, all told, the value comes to 6.564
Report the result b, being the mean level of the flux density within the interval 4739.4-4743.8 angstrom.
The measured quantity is 4.15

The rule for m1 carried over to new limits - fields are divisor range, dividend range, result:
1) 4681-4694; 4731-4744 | 0.67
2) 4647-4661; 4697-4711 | 0.64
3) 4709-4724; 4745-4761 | 0.87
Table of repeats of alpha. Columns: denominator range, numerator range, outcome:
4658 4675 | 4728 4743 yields 0.59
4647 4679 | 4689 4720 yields 0.71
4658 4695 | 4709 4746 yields 0.69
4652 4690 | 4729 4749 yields 0.61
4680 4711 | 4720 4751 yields 0.76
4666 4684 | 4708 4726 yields 0.73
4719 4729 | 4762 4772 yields 0.90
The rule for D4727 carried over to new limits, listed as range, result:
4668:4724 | 5.77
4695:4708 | 5.44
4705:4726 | 4.93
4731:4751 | 4.2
